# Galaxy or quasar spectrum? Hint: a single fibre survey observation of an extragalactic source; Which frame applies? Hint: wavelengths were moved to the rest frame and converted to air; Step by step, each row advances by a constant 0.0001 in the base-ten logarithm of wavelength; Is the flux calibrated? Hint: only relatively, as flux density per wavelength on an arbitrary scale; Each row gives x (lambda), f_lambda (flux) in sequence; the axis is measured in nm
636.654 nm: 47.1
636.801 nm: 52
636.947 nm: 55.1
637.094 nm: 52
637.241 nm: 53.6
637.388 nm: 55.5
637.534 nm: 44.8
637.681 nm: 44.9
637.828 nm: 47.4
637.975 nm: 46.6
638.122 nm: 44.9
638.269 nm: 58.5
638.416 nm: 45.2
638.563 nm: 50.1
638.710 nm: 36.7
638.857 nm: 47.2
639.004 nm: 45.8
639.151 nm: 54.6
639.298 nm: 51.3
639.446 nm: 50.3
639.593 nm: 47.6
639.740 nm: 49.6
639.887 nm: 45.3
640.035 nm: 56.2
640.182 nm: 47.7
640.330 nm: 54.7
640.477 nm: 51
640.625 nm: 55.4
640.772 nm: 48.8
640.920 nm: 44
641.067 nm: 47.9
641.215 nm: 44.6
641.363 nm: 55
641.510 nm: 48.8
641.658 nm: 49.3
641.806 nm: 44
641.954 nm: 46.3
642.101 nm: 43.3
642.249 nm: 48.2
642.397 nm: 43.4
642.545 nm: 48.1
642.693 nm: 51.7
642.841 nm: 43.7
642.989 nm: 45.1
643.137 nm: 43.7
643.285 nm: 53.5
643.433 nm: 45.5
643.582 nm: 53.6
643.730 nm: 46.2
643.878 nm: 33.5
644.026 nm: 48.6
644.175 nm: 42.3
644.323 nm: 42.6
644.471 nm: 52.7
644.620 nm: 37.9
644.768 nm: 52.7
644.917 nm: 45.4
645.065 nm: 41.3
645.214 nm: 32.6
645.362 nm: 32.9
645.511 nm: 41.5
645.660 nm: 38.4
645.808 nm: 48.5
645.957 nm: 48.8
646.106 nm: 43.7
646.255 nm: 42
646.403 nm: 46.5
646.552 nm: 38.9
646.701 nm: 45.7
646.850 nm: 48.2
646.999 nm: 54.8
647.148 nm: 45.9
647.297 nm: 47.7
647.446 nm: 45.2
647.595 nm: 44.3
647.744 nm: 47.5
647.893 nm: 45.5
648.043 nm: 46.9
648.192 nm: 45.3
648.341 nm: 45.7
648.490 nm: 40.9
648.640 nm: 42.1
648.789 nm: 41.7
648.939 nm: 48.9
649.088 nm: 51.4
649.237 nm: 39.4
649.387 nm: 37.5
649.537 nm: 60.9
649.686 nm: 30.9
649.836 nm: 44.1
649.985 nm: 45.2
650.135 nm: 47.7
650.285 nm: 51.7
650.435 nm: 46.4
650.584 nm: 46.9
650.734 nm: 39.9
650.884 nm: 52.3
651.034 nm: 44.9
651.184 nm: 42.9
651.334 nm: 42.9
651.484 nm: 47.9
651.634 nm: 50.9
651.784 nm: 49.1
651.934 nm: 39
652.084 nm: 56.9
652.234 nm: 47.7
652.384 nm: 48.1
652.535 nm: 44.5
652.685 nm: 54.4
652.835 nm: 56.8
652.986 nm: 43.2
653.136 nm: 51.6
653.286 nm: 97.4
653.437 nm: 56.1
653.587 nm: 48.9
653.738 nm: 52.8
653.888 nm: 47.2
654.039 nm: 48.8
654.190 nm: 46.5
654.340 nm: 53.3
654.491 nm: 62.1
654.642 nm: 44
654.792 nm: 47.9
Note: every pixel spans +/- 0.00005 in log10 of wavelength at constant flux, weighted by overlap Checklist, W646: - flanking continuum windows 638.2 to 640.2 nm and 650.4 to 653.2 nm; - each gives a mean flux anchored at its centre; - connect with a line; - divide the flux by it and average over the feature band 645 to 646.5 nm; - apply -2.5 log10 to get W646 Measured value 0.16 mag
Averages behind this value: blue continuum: 49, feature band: 41.6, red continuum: 47.7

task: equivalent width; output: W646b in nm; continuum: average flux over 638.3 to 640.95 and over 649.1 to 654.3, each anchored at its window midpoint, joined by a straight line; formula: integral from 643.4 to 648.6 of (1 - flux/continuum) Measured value 0.479 nm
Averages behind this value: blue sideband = 49.2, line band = 44.5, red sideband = 48.9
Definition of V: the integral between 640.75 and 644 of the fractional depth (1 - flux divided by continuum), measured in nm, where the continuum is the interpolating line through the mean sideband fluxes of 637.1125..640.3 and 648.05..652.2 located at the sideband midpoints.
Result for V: 0.08 nm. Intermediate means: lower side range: 48.9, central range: 46.7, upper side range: 45.7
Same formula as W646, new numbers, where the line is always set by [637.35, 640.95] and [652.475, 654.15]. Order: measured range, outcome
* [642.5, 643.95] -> 0.09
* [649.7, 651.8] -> 0.16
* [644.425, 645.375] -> 0.20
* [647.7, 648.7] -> 0.17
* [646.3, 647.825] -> 0.13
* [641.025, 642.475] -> 0.07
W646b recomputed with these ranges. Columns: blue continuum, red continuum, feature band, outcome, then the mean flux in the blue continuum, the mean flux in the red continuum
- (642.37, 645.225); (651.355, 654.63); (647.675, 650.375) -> 0.226 nm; 45.5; 52.2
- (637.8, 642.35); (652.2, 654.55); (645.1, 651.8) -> 0.898 nm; 48.6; 53.8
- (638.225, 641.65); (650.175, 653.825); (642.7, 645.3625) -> 0.275 nm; 49.3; 50.5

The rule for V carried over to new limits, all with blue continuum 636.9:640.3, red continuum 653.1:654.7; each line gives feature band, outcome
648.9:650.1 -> 0.200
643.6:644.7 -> 0.161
